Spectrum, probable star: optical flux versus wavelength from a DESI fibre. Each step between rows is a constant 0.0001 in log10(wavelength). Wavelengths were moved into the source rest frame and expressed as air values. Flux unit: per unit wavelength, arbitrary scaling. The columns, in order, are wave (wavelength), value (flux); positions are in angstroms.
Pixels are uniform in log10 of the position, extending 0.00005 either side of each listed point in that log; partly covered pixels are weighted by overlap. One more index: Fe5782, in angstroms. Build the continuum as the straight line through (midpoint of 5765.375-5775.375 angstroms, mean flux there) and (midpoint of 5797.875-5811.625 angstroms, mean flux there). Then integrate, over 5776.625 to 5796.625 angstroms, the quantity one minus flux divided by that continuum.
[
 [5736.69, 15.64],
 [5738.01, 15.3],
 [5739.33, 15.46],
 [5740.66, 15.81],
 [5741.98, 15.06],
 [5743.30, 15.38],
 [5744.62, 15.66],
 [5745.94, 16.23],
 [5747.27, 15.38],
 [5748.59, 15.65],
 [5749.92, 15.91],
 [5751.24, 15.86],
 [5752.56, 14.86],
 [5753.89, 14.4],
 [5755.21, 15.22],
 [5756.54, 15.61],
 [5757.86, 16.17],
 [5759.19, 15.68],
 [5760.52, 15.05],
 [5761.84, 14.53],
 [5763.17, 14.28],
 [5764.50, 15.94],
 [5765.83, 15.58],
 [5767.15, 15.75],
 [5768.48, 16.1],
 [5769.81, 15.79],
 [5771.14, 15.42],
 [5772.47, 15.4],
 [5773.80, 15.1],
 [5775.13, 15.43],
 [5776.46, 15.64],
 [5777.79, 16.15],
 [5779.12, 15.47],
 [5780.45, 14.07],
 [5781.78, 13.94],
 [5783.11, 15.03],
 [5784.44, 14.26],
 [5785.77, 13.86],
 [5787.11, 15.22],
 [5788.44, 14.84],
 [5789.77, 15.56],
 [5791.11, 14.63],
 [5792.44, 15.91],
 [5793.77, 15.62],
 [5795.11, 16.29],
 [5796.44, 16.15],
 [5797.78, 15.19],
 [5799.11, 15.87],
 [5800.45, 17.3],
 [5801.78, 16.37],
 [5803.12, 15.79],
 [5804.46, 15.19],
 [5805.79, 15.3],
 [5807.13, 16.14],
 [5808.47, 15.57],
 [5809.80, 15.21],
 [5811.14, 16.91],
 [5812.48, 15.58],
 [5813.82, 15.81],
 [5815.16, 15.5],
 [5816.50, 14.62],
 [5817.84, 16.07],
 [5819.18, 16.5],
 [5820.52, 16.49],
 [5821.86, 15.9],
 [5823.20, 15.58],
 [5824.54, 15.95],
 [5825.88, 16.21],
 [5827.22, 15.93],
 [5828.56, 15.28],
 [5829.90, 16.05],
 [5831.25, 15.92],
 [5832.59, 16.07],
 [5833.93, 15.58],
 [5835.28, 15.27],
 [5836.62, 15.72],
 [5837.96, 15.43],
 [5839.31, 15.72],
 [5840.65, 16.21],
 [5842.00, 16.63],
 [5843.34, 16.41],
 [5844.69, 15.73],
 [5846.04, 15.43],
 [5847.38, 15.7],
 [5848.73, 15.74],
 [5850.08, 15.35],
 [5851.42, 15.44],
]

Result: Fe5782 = 0.8 angstroms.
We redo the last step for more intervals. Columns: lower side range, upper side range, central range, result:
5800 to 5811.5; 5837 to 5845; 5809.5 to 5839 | 0.32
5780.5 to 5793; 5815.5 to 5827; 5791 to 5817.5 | -0.76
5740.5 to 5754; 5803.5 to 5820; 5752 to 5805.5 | 0.81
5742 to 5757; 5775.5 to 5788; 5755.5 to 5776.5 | -0.42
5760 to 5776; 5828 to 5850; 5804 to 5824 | -0.16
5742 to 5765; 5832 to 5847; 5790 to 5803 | -0.25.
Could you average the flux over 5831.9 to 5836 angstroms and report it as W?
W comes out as 15.7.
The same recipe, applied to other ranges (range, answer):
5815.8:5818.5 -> 15.3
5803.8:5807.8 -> 15.6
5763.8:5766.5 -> 15.8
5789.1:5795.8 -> 15.6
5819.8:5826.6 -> 16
